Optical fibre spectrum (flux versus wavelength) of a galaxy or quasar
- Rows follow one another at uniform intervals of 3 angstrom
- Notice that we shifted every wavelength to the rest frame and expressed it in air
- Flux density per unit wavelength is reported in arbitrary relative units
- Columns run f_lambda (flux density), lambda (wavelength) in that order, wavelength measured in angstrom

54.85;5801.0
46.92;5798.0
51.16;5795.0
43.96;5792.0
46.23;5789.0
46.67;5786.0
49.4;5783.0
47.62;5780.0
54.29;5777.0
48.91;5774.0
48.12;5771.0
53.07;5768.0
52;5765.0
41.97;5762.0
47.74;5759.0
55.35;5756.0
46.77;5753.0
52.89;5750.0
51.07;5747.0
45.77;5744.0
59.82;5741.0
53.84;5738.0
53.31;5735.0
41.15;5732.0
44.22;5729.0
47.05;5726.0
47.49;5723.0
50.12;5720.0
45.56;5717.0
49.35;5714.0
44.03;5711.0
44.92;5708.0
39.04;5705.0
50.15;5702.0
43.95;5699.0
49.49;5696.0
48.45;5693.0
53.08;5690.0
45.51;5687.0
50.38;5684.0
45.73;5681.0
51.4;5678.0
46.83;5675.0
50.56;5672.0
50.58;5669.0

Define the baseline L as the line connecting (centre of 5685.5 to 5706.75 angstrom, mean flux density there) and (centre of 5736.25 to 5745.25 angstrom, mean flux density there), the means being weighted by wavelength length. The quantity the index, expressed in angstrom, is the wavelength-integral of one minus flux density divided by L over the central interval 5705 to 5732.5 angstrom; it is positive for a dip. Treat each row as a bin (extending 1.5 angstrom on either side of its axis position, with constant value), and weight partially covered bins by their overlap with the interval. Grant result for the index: 2.4 angstrom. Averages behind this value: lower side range 47.1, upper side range 53.4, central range 45.8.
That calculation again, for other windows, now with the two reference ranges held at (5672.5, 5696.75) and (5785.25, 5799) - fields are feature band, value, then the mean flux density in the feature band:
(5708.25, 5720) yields 0.42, 46.7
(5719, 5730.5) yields 0.26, 47.1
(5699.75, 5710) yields 0.83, 44.6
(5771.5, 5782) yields -0.61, 50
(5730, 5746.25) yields -0.89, 50.6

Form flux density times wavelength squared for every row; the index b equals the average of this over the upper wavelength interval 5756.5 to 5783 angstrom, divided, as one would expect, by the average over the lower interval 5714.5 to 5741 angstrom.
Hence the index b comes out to 1.03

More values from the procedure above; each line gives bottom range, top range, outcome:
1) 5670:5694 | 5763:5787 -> 1.05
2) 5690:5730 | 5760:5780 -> 1.08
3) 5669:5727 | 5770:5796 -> 1.05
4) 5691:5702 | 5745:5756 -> 1.08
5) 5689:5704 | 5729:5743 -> 1.06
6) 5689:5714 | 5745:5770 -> 1.09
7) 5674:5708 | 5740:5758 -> 1.11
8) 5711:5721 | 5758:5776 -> 1.04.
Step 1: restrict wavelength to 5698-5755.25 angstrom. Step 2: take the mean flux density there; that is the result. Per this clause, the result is 48.1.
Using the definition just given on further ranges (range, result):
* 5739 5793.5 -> 49.6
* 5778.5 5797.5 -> 47.5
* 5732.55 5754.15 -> 51.5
